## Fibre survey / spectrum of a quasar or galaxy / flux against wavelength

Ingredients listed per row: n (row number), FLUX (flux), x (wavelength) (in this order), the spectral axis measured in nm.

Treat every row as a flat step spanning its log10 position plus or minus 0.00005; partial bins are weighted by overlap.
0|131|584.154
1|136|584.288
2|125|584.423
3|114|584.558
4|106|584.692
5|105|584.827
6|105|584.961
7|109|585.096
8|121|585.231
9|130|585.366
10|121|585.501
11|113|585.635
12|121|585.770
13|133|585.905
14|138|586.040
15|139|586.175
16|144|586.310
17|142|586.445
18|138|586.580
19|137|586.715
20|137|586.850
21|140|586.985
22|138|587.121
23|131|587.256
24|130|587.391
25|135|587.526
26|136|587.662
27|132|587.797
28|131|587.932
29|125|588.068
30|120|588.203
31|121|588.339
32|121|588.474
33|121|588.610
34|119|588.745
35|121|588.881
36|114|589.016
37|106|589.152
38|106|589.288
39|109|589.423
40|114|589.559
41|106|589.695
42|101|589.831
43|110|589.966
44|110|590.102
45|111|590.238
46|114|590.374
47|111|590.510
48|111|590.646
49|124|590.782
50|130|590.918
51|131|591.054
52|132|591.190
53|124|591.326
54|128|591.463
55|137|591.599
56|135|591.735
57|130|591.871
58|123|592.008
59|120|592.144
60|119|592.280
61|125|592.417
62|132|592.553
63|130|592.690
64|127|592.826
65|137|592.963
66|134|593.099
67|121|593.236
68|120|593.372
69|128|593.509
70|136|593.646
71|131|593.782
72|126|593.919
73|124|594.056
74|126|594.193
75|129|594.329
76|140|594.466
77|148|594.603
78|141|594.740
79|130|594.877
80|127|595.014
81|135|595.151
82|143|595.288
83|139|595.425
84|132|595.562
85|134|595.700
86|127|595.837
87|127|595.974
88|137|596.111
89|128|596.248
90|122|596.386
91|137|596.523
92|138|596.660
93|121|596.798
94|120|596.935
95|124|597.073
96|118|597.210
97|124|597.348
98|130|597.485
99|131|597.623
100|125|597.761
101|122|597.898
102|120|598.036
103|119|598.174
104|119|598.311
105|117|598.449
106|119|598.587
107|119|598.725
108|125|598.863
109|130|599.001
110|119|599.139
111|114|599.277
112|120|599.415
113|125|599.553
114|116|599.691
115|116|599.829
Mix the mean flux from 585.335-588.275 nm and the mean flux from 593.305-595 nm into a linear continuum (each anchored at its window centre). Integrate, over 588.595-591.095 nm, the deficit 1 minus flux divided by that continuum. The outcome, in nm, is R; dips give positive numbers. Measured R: 0.343 nm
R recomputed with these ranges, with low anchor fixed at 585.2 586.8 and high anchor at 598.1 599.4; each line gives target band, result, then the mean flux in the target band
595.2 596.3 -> -0.10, 134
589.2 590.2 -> 0.16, 108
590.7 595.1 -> -0.14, 130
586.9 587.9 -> -0.03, 134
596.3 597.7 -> -0.06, 126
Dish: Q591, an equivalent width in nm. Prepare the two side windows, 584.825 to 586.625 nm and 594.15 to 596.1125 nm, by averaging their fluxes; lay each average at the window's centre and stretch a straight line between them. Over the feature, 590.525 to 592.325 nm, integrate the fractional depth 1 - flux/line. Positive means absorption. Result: 0.07 nm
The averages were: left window 126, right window 134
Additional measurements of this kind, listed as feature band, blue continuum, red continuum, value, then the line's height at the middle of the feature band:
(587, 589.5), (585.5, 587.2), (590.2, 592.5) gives 0.14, 130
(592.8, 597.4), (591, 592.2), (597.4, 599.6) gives -0.18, 125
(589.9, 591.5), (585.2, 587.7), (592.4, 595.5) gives 0.15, 132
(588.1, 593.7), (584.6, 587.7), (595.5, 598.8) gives 0.25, 127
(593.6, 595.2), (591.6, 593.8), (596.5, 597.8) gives -0.06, 128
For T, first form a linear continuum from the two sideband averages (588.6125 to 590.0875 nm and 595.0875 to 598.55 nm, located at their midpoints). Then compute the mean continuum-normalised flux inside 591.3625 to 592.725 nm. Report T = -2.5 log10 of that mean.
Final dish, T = -0.10 mag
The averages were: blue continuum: 111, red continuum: 127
